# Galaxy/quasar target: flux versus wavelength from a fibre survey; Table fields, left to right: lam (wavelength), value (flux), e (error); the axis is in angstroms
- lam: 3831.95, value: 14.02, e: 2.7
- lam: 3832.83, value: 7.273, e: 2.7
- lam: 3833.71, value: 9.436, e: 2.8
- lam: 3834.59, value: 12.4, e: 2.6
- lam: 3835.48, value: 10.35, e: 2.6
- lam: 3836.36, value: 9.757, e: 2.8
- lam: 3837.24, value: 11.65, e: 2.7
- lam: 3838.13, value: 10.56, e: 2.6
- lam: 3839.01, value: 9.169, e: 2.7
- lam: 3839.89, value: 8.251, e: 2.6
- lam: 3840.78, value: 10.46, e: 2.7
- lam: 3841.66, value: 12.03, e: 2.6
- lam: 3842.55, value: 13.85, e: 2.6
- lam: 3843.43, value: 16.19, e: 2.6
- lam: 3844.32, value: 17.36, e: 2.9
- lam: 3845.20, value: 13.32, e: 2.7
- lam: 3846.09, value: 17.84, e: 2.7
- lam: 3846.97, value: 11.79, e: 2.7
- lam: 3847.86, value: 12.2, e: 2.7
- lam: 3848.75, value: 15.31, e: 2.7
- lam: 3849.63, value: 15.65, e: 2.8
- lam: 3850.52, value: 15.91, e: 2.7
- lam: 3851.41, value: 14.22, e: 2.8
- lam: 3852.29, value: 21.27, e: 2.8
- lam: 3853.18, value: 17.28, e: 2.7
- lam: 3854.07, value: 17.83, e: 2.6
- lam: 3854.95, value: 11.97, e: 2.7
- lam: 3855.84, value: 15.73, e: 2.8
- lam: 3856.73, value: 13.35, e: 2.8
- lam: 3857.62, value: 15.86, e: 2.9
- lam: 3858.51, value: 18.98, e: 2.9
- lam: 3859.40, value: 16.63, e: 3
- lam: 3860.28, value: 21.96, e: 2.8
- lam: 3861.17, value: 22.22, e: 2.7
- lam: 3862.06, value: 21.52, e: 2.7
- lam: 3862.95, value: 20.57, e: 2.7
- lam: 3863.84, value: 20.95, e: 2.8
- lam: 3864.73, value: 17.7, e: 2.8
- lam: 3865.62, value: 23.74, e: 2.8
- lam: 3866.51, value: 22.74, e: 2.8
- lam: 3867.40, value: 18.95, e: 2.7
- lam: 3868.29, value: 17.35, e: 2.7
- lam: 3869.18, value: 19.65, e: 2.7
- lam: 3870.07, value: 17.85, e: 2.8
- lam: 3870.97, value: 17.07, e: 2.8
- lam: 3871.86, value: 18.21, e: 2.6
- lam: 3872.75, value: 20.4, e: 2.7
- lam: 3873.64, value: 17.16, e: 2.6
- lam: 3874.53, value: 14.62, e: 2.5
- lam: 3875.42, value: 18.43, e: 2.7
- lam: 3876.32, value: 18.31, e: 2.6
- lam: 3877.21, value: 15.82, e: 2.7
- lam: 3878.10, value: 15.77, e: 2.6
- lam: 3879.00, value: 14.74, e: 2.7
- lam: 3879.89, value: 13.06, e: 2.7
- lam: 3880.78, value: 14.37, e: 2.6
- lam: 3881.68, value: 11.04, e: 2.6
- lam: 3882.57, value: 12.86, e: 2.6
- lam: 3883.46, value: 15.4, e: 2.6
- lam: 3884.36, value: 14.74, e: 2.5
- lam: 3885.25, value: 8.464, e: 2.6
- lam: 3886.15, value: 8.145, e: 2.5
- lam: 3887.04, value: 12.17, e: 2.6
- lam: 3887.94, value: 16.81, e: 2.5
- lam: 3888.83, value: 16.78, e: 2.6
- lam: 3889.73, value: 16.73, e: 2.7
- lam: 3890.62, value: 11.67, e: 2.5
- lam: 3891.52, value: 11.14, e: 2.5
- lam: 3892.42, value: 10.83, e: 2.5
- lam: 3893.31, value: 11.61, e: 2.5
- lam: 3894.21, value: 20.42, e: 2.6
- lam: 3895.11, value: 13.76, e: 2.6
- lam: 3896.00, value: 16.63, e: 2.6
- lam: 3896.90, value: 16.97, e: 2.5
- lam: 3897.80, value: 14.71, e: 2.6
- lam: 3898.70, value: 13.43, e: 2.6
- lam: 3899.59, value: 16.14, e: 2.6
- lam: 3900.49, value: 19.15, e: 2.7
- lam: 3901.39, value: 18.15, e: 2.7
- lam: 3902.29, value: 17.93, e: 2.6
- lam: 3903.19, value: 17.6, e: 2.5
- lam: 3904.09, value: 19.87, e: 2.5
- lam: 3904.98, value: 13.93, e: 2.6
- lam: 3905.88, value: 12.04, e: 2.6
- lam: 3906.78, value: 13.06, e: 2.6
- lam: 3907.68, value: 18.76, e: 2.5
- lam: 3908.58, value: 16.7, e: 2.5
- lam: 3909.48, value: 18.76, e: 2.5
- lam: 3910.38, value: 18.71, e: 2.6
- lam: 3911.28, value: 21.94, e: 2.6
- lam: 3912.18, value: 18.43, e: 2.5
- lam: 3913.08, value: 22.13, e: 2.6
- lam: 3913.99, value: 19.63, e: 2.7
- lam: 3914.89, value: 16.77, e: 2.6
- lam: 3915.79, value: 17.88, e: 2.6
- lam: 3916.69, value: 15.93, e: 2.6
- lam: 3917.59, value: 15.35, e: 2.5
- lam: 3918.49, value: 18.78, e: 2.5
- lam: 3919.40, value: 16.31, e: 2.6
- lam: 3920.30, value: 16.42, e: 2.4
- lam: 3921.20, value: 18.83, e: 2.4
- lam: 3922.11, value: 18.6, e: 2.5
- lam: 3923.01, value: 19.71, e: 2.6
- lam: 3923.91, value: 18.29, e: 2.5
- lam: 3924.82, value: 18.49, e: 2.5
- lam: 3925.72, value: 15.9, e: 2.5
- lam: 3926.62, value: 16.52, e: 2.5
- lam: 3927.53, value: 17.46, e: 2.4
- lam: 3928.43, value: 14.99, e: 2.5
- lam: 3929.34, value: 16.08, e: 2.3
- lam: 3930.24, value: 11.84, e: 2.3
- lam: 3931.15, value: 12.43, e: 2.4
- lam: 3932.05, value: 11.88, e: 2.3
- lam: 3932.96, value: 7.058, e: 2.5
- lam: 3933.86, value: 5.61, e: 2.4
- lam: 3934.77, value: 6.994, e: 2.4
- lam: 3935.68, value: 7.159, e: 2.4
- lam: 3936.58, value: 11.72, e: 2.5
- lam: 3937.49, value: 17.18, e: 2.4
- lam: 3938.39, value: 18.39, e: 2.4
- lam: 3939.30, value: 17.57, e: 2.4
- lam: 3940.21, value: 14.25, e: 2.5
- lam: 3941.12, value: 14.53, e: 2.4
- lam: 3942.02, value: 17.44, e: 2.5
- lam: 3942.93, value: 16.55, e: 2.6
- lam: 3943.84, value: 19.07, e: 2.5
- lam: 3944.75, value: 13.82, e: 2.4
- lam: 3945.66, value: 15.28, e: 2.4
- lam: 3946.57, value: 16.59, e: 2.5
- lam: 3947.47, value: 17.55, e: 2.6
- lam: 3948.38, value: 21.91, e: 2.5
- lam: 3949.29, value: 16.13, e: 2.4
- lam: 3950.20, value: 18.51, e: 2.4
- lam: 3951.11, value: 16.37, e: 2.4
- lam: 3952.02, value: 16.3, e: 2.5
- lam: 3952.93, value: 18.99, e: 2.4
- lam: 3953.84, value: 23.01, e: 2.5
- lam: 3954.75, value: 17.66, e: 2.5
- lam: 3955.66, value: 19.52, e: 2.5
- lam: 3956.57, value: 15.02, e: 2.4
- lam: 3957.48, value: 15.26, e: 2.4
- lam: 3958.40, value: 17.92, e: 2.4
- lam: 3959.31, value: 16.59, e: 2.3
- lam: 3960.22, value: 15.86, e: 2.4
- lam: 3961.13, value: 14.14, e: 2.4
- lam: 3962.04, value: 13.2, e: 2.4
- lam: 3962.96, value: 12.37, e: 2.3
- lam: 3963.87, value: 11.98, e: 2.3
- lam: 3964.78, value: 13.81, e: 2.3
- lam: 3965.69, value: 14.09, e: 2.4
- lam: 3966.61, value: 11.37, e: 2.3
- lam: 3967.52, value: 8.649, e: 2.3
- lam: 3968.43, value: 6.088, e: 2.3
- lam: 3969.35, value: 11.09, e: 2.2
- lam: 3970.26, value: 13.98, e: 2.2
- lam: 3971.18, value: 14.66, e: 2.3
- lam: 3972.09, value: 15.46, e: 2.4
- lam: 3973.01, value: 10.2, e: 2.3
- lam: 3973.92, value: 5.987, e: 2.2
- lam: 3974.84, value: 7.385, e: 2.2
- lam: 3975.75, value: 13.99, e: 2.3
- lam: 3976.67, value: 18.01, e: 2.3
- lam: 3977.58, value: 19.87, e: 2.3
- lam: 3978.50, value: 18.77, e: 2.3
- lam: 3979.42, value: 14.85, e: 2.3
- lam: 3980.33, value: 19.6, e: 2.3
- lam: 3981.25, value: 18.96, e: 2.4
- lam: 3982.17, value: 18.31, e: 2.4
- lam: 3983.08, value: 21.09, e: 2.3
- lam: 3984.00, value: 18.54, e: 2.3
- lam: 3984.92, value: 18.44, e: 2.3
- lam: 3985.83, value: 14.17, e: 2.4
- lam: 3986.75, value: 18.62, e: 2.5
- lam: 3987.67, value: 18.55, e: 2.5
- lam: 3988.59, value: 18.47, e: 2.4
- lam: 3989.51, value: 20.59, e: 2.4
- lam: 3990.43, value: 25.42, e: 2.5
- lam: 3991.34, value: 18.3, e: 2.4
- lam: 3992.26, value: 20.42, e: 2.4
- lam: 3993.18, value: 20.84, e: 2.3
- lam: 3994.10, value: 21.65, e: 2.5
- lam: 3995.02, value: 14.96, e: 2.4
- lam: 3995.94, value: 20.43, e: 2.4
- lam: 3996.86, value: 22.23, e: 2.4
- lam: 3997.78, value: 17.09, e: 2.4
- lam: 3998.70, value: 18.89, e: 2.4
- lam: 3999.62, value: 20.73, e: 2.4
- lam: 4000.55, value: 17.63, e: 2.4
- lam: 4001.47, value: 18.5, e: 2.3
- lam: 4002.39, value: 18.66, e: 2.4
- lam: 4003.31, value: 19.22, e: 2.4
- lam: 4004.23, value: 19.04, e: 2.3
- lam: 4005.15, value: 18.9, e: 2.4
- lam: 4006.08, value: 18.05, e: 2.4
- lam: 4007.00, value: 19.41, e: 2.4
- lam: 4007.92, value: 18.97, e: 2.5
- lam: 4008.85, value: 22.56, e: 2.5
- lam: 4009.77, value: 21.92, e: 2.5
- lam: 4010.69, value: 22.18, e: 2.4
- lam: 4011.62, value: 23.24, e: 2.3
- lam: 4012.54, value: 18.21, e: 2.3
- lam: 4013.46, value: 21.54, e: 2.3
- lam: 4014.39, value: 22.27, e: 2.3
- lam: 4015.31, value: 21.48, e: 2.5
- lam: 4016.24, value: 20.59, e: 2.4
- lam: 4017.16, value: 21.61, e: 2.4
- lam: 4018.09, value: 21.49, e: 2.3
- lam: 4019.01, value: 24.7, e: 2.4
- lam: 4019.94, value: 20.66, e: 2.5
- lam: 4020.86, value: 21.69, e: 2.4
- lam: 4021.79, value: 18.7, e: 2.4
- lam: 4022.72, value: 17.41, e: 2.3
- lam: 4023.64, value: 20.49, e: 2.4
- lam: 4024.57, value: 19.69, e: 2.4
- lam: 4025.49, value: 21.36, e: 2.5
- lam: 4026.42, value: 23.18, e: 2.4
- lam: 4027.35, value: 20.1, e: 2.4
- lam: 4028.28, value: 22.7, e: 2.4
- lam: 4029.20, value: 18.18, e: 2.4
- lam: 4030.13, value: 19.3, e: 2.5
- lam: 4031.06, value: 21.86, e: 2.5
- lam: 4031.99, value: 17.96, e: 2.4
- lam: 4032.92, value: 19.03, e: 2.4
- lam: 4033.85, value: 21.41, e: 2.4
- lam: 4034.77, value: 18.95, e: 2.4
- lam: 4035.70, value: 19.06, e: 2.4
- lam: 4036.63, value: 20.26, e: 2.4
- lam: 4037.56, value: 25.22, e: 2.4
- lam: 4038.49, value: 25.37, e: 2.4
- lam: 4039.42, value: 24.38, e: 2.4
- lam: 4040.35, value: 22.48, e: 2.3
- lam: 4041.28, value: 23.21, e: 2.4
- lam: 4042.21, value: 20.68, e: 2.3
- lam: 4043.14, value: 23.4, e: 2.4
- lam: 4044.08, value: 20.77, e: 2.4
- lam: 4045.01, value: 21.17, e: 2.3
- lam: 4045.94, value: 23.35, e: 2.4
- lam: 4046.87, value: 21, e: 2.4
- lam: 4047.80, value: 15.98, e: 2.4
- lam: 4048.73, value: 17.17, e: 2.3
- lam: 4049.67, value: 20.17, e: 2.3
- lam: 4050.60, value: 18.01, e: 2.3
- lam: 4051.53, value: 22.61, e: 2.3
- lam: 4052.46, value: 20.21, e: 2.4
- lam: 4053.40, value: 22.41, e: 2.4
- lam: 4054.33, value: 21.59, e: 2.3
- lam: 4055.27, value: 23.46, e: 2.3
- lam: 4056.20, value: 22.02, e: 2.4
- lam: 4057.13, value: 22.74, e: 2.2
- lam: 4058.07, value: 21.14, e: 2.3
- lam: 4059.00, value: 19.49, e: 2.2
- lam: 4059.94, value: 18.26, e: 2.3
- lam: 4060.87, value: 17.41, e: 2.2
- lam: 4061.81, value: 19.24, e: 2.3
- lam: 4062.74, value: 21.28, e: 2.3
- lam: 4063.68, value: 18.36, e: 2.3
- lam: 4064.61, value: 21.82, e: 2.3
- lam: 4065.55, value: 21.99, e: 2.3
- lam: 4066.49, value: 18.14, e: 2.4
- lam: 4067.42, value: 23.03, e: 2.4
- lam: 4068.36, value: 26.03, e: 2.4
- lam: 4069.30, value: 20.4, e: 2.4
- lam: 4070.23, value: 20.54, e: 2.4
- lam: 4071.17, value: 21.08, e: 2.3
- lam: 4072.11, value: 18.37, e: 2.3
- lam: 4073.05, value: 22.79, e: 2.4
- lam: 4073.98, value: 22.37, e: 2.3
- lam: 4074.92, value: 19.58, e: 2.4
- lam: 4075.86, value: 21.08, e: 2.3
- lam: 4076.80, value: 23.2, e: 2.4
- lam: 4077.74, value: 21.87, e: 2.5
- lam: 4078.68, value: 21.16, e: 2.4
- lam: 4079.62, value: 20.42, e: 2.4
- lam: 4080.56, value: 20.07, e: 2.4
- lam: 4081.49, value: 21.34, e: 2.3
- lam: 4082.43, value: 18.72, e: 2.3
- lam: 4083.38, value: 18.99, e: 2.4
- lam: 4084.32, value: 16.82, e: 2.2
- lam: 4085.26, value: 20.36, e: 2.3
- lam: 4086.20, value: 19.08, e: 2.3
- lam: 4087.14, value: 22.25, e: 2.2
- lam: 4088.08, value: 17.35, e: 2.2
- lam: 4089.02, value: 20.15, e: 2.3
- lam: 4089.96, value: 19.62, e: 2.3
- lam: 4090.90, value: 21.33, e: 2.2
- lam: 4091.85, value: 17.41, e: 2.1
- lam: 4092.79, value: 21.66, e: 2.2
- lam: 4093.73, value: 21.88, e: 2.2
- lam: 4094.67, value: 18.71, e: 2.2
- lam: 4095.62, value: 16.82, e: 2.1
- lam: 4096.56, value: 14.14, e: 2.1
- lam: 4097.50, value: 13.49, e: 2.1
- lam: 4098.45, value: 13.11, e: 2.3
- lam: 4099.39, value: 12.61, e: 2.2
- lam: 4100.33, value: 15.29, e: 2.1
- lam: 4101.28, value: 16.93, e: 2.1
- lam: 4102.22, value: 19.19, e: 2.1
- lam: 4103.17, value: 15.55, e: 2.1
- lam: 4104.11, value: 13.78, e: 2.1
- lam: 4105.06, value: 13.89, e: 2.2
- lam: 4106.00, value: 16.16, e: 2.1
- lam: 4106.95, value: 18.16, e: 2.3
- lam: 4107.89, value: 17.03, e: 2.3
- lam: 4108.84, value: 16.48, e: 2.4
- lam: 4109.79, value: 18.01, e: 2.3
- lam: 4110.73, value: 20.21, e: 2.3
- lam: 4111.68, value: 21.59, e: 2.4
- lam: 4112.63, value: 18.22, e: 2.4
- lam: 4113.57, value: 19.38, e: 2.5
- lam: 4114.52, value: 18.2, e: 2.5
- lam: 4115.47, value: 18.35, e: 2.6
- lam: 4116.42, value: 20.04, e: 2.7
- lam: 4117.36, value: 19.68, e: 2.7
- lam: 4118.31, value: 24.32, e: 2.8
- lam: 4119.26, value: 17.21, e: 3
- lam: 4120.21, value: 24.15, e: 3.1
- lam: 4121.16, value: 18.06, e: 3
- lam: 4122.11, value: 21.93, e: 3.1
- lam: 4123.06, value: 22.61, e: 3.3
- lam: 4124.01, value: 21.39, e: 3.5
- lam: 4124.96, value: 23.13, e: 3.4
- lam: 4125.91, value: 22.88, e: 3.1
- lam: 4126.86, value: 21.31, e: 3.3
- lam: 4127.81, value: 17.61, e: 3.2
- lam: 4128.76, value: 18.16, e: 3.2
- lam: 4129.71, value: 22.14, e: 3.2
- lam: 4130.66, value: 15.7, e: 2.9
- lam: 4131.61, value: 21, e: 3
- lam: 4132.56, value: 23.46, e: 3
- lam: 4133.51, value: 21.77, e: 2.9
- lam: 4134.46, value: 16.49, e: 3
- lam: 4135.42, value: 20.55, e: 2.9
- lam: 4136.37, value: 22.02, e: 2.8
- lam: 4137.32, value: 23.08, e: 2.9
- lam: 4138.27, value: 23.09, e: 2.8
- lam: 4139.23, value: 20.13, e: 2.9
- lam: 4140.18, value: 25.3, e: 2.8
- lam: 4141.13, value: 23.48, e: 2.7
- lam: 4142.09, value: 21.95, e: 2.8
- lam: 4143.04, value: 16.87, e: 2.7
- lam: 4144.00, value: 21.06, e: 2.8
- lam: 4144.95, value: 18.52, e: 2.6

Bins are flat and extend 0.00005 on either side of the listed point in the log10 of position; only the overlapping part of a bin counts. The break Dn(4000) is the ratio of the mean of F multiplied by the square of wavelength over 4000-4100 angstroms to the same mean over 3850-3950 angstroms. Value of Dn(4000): 1.3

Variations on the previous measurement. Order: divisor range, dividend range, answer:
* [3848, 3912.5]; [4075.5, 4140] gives 1.31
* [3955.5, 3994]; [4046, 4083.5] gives 1.37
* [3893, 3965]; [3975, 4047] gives 1.30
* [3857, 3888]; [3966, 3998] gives 1.03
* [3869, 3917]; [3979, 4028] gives 1.32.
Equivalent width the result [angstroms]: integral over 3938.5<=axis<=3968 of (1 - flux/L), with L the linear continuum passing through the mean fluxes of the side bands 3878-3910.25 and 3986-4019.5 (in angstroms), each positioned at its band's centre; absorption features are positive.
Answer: 2.84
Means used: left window 14.9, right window 20.2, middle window 16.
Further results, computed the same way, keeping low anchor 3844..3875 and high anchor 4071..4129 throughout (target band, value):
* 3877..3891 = 3.24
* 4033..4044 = -1.95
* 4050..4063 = -1.27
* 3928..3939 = 3.78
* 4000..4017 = -1.48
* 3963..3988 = 5.06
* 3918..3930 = 0.46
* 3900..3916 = 0.04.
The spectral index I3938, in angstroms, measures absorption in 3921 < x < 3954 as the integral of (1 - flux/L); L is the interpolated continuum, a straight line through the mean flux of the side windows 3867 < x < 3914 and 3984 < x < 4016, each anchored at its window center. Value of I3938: 3.8 angstroms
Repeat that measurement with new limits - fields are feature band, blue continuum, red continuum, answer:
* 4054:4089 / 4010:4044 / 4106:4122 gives -0.70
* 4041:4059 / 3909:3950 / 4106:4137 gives -2.44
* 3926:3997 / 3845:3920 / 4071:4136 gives 7.32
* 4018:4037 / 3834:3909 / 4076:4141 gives -2.41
